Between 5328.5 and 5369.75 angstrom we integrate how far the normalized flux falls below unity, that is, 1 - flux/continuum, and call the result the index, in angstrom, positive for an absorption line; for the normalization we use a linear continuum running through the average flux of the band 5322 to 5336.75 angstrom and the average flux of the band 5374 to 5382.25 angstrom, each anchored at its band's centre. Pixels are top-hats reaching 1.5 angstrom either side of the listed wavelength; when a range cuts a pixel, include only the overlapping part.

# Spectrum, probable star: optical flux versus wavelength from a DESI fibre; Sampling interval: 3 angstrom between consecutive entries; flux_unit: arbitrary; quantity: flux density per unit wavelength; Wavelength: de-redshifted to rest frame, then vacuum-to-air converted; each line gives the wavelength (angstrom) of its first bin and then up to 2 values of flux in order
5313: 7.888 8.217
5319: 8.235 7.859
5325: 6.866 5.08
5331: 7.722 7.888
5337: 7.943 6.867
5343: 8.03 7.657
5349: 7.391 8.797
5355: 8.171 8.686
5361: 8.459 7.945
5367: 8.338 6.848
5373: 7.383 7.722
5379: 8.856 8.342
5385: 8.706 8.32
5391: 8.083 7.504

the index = -1.8 angstrom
